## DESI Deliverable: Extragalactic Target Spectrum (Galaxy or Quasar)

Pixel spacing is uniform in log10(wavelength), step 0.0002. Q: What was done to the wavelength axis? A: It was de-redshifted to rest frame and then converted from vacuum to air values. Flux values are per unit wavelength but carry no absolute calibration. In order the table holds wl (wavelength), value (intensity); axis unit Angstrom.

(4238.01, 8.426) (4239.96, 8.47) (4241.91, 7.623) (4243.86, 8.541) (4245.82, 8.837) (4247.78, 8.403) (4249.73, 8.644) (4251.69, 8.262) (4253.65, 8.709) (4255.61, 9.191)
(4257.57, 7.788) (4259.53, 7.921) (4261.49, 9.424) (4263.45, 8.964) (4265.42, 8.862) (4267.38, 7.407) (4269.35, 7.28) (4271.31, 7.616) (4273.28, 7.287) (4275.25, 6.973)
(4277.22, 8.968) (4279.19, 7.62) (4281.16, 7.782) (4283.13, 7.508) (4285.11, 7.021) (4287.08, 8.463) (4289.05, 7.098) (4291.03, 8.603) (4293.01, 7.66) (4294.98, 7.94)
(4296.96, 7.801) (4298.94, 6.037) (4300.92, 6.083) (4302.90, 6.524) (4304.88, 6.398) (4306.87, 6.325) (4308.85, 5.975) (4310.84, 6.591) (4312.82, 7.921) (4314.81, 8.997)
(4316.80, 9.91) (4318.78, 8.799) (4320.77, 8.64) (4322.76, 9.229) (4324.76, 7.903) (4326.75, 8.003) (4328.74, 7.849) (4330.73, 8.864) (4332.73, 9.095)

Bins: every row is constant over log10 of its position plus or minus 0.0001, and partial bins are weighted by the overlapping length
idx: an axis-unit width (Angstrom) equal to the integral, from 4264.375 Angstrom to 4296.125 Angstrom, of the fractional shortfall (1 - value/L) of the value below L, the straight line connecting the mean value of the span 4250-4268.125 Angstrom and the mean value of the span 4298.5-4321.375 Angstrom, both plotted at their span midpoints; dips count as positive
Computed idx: 1.1 Angstrom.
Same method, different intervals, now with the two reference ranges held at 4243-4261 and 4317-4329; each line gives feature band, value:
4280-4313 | 5.3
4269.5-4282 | 1.2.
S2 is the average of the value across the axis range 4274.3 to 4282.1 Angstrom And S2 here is 7.84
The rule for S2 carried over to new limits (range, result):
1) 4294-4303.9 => 6.88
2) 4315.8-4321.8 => 9.13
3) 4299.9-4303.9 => 6.31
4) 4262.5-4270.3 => 8.12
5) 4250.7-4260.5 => 8.37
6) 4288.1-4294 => 7.79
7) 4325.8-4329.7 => 7.93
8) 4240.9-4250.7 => 8.41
